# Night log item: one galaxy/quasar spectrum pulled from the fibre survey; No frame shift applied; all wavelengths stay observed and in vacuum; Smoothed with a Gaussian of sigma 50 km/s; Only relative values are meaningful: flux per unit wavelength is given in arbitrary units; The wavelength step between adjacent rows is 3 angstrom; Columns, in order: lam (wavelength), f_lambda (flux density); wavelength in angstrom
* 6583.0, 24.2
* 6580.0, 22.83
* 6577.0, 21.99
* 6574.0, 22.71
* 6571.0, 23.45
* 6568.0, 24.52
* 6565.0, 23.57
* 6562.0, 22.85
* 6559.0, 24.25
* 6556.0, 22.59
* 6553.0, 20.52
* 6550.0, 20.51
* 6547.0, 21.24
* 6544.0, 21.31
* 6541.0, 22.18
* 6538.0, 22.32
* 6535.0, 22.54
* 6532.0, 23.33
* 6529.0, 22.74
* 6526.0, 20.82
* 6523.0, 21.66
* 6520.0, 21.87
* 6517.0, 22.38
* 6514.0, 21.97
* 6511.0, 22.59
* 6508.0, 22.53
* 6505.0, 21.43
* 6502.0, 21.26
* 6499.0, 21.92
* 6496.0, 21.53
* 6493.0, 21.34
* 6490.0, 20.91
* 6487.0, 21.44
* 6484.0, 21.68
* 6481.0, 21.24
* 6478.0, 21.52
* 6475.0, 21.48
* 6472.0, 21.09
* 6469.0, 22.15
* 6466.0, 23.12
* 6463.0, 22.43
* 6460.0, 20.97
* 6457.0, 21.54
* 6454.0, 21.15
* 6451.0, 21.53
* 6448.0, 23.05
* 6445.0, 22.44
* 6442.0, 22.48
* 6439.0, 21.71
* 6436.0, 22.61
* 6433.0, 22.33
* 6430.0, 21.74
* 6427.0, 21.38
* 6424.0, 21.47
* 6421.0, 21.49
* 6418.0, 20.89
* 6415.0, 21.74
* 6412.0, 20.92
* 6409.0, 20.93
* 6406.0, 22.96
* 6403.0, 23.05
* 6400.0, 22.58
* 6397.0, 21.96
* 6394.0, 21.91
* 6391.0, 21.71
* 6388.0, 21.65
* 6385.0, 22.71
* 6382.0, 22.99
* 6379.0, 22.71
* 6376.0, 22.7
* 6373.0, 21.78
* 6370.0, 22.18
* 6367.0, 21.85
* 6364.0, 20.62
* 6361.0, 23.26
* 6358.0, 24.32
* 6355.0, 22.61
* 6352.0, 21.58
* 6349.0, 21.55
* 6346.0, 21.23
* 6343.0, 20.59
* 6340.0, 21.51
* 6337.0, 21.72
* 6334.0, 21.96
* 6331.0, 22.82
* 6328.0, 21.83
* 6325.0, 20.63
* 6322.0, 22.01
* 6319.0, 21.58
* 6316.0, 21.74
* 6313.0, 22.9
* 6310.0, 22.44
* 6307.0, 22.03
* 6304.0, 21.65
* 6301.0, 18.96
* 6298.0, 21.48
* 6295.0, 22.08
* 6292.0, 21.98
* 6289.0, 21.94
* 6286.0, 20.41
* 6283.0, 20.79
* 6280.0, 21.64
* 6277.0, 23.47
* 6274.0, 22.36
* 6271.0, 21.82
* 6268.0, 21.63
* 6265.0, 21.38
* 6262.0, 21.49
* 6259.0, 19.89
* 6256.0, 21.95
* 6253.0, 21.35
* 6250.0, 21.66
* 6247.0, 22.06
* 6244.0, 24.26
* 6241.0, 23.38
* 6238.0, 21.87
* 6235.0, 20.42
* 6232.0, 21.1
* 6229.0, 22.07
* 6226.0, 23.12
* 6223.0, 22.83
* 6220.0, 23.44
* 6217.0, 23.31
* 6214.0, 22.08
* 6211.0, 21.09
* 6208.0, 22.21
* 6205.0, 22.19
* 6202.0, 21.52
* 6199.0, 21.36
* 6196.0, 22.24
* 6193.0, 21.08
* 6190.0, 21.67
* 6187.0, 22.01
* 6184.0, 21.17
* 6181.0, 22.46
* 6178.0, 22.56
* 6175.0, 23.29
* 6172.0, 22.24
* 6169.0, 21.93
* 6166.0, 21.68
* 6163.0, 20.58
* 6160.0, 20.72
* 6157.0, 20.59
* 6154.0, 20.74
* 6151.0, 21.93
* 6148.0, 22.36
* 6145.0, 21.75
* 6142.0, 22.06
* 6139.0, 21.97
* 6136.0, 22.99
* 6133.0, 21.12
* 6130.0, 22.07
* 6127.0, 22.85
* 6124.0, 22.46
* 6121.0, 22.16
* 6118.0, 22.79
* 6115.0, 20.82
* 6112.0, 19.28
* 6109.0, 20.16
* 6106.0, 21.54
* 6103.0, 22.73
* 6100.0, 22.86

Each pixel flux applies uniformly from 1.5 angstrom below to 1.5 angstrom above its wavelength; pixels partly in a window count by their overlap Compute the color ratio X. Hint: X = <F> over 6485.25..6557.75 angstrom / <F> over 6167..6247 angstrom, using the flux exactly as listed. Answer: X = 1.0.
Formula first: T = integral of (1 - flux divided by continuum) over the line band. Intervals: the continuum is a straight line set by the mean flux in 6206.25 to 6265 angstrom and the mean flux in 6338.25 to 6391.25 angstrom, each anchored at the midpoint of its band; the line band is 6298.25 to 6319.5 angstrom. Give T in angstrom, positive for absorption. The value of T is 0.5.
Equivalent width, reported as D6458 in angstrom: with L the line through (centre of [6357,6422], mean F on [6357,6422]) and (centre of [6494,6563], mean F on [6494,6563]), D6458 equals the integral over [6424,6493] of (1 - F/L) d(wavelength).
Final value 0.8 angstrom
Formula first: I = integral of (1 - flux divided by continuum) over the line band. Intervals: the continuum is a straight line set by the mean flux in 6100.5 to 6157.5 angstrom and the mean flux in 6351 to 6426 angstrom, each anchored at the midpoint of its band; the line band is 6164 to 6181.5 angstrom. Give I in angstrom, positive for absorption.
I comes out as -0.4 angstrom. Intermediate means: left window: 21.7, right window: 22.1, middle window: 22.3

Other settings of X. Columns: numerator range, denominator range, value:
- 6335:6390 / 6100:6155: 1.01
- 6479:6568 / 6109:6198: 1.01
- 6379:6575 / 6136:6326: 1.01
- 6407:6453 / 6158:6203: 1.00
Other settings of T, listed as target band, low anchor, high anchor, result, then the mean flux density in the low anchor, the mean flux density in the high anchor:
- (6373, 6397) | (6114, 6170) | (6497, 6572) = -0.2 angstrom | 21.8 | 22.2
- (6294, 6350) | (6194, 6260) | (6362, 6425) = 1.0 angstrom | 22.1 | 22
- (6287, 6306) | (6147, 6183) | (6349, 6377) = 0.6 angstrom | 21.7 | 22.3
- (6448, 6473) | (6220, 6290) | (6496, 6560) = 0.1 angstrom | 21.9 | 22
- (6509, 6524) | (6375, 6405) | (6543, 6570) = 0.2 angstrom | 22.4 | 22.4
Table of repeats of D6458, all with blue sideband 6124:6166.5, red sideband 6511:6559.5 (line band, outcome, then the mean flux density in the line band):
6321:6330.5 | 0.1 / 21.6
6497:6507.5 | 0.2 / 21.6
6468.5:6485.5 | 0.4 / 21.5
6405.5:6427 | 0.5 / 21.4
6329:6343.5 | 0.0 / 21.8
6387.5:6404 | -0.2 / 22.1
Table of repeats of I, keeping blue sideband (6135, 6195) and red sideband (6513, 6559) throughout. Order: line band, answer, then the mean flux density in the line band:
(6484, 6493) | 0.3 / 21.3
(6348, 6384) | -0.8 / 22.4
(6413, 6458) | 0.1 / 21.8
